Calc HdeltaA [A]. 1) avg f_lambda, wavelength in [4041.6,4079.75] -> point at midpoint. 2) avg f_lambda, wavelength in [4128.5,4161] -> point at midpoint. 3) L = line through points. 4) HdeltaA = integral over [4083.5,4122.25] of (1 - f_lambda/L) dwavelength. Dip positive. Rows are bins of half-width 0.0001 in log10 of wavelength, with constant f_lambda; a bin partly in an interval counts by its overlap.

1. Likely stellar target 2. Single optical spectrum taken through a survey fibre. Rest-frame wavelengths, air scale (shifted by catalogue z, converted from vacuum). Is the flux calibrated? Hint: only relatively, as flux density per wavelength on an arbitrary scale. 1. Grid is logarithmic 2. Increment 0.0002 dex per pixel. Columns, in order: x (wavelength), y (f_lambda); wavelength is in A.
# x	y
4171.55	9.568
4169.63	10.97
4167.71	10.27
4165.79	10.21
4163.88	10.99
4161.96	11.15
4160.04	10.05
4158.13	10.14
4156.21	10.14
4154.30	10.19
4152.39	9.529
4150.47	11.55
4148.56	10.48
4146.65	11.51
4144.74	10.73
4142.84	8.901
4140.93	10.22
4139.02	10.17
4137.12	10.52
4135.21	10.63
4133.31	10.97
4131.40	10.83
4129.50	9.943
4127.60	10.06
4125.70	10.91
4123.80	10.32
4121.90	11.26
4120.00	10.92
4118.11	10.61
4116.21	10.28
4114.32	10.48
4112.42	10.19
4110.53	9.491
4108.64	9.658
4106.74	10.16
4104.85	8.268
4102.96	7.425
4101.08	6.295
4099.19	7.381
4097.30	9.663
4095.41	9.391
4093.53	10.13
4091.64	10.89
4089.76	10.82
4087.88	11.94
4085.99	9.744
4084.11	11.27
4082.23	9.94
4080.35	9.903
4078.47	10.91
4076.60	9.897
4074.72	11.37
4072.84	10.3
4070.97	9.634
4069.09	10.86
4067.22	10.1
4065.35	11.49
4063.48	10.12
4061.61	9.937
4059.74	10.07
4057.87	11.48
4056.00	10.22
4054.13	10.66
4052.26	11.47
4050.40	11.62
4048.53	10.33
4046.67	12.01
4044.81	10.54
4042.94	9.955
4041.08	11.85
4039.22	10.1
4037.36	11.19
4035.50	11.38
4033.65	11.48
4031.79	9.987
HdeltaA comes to 2.69 A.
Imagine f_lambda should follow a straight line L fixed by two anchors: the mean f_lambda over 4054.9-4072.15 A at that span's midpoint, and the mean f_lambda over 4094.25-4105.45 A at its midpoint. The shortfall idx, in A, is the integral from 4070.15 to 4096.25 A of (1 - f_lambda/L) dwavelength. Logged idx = -3.70 A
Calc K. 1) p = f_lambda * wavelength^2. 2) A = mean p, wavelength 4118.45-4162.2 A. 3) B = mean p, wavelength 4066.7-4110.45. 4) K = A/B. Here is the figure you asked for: 1.1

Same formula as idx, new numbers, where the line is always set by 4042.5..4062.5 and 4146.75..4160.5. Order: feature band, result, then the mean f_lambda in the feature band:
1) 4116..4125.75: -0.2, 10.7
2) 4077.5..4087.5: 0.2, 10.4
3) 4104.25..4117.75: 0.9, 9.86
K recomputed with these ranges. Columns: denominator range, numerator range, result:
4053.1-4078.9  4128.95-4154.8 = 1.03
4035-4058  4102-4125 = 0.94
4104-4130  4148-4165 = 1.05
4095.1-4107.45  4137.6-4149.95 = 1.28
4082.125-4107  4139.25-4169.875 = 1.13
